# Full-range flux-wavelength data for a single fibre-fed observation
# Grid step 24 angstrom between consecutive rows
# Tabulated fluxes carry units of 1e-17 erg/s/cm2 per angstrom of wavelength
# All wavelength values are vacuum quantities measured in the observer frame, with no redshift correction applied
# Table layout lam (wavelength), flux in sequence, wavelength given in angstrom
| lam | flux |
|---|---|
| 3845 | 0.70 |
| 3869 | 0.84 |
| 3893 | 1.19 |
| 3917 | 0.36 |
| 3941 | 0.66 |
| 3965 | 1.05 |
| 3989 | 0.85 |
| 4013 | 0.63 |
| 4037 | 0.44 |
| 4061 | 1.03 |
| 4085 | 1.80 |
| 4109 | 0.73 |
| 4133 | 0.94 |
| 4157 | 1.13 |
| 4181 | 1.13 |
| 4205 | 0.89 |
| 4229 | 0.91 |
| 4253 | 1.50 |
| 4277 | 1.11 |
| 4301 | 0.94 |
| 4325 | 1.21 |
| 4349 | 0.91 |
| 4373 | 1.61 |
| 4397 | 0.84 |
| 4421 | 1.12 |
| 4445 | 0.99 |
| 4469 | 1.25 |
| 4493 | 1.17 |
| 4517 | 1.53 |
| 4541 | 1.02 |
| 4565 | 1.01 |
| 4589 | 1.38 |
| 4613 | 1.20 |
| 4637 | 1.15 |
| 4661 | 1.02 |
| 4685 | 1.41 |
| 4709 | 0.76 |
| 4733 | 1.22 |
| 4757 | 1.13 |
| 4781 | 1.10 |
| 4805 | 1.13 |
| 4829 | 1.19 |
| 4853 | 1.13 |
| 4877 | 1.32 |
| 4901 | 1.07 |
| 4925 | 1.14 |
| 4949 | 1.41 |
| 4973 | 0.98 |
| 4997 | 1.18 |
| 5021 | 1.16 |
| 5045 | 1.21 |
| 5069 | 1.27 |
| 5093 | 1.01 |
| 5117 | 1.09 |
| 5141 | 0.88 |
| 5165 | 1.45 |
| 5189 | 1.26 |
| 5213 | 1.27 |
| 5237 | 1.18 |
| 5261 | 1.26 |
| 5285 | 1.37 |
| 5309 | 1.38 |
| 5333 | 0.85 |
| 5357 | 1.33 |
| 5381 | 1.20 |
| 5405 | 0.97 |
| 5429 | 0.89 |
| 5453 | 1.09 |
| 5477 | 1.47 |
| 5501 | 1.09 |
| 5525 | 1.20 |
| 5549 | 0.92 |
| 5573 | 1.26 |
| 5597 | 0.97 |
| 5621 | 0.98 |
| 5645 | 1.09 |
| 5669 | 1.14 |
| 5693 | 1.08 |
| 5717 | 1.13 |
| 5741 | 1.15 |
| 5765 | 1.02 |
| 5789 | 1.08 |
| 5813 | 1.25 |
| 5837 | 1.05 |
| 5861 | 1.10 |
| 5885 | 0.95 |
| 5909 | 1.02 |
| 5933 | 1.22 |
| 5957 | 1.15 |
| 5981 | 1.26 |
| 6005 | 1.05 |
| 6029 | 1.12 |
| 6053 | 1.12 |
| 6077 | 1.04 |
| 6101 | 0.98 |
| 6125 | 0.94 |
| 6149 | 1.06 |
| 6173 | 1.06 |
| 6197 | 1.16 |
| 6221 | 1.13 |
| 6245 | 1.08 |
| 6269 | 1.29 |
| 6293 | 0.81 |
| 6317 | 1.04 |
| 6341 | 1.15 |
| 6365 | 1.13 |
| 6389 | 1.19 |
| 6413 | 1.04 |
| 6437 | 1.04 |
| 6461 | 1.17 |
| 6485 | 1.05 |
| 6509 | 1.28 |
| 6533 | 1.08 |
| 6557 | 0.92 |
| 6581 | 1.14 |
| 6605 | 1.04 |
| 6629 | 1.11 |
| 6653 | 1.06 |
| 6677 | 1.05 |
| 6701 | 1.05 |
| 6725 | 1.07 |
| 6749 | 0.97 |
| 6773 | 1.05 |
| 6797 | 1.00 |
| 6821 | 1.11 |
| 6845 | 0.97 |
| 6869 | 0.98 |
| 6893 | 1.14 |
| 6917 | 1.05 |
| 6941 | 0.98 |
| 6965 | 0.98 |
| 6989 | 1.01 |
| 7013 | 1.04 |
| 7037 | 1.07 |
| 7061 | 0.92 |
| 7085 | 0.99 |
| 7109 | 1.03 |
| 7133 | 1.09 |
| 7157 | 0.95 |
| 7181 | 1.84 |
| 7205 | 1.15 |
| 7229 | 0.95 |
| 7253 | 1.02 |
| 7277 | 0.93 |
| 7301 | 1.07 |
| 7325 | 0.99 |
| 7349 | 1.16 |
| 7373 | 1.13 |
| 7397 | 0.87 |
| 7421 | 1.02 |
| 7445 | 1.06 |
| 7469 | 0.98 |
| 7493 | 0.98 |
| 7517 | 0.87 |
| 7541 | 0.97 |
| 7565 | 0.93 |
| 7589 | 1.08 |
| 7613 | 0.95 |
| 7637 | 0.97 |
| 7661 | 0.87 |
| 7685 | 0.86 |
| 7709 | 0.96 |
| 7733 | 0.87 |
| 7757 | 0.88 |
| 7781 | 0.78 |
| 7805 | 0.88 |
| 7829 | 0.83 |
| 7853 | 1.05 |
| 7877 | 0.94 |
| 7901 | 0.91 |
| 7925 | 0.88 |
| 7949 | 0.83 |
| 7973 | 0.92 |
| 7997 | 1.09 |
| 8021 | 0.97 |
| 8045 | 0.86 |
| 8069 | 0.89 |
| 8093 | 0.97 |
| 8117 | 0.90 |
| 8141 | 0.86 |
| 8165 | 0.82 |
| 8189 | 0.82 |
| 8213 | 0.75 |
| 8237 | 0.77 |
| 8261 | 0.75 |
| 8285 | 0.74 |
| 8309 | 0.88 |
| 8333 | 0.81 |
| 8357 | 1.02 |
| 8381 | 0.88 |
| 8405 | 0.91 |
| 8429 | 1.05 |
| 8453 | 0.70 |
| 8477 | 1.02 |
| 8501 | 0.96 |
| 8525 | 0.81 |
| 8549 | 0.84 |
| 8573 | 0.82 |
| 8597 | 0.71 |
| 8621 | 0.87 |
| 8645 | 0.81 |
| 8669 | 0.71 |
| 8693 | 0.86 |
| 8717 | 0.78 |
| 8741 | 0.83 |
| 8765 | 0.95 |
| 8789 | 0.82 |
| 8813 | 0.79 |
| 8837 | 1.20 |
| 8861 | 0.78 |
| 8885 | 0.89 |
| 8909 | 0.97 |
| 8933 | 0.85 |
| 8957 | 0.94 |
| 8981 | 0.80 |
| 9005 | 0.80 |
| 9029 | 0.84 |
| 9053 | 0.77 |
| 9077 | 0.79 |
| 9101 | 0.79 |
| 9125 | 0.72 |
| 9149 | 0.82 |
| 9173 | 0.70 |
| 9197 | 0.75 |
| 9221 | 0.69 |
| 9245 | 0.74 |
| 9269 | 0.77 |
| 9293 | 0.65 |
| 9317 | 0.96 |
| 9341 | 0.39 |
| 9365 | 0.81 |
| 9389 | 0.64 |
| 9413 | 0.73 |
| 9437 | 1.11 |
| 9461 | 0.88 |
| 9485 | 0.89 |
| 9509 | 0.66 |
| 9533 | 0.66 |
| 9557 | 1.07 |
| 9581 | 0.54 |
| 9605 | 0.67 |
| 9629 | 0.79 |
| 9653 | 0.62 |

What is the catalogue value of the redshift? 0.09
